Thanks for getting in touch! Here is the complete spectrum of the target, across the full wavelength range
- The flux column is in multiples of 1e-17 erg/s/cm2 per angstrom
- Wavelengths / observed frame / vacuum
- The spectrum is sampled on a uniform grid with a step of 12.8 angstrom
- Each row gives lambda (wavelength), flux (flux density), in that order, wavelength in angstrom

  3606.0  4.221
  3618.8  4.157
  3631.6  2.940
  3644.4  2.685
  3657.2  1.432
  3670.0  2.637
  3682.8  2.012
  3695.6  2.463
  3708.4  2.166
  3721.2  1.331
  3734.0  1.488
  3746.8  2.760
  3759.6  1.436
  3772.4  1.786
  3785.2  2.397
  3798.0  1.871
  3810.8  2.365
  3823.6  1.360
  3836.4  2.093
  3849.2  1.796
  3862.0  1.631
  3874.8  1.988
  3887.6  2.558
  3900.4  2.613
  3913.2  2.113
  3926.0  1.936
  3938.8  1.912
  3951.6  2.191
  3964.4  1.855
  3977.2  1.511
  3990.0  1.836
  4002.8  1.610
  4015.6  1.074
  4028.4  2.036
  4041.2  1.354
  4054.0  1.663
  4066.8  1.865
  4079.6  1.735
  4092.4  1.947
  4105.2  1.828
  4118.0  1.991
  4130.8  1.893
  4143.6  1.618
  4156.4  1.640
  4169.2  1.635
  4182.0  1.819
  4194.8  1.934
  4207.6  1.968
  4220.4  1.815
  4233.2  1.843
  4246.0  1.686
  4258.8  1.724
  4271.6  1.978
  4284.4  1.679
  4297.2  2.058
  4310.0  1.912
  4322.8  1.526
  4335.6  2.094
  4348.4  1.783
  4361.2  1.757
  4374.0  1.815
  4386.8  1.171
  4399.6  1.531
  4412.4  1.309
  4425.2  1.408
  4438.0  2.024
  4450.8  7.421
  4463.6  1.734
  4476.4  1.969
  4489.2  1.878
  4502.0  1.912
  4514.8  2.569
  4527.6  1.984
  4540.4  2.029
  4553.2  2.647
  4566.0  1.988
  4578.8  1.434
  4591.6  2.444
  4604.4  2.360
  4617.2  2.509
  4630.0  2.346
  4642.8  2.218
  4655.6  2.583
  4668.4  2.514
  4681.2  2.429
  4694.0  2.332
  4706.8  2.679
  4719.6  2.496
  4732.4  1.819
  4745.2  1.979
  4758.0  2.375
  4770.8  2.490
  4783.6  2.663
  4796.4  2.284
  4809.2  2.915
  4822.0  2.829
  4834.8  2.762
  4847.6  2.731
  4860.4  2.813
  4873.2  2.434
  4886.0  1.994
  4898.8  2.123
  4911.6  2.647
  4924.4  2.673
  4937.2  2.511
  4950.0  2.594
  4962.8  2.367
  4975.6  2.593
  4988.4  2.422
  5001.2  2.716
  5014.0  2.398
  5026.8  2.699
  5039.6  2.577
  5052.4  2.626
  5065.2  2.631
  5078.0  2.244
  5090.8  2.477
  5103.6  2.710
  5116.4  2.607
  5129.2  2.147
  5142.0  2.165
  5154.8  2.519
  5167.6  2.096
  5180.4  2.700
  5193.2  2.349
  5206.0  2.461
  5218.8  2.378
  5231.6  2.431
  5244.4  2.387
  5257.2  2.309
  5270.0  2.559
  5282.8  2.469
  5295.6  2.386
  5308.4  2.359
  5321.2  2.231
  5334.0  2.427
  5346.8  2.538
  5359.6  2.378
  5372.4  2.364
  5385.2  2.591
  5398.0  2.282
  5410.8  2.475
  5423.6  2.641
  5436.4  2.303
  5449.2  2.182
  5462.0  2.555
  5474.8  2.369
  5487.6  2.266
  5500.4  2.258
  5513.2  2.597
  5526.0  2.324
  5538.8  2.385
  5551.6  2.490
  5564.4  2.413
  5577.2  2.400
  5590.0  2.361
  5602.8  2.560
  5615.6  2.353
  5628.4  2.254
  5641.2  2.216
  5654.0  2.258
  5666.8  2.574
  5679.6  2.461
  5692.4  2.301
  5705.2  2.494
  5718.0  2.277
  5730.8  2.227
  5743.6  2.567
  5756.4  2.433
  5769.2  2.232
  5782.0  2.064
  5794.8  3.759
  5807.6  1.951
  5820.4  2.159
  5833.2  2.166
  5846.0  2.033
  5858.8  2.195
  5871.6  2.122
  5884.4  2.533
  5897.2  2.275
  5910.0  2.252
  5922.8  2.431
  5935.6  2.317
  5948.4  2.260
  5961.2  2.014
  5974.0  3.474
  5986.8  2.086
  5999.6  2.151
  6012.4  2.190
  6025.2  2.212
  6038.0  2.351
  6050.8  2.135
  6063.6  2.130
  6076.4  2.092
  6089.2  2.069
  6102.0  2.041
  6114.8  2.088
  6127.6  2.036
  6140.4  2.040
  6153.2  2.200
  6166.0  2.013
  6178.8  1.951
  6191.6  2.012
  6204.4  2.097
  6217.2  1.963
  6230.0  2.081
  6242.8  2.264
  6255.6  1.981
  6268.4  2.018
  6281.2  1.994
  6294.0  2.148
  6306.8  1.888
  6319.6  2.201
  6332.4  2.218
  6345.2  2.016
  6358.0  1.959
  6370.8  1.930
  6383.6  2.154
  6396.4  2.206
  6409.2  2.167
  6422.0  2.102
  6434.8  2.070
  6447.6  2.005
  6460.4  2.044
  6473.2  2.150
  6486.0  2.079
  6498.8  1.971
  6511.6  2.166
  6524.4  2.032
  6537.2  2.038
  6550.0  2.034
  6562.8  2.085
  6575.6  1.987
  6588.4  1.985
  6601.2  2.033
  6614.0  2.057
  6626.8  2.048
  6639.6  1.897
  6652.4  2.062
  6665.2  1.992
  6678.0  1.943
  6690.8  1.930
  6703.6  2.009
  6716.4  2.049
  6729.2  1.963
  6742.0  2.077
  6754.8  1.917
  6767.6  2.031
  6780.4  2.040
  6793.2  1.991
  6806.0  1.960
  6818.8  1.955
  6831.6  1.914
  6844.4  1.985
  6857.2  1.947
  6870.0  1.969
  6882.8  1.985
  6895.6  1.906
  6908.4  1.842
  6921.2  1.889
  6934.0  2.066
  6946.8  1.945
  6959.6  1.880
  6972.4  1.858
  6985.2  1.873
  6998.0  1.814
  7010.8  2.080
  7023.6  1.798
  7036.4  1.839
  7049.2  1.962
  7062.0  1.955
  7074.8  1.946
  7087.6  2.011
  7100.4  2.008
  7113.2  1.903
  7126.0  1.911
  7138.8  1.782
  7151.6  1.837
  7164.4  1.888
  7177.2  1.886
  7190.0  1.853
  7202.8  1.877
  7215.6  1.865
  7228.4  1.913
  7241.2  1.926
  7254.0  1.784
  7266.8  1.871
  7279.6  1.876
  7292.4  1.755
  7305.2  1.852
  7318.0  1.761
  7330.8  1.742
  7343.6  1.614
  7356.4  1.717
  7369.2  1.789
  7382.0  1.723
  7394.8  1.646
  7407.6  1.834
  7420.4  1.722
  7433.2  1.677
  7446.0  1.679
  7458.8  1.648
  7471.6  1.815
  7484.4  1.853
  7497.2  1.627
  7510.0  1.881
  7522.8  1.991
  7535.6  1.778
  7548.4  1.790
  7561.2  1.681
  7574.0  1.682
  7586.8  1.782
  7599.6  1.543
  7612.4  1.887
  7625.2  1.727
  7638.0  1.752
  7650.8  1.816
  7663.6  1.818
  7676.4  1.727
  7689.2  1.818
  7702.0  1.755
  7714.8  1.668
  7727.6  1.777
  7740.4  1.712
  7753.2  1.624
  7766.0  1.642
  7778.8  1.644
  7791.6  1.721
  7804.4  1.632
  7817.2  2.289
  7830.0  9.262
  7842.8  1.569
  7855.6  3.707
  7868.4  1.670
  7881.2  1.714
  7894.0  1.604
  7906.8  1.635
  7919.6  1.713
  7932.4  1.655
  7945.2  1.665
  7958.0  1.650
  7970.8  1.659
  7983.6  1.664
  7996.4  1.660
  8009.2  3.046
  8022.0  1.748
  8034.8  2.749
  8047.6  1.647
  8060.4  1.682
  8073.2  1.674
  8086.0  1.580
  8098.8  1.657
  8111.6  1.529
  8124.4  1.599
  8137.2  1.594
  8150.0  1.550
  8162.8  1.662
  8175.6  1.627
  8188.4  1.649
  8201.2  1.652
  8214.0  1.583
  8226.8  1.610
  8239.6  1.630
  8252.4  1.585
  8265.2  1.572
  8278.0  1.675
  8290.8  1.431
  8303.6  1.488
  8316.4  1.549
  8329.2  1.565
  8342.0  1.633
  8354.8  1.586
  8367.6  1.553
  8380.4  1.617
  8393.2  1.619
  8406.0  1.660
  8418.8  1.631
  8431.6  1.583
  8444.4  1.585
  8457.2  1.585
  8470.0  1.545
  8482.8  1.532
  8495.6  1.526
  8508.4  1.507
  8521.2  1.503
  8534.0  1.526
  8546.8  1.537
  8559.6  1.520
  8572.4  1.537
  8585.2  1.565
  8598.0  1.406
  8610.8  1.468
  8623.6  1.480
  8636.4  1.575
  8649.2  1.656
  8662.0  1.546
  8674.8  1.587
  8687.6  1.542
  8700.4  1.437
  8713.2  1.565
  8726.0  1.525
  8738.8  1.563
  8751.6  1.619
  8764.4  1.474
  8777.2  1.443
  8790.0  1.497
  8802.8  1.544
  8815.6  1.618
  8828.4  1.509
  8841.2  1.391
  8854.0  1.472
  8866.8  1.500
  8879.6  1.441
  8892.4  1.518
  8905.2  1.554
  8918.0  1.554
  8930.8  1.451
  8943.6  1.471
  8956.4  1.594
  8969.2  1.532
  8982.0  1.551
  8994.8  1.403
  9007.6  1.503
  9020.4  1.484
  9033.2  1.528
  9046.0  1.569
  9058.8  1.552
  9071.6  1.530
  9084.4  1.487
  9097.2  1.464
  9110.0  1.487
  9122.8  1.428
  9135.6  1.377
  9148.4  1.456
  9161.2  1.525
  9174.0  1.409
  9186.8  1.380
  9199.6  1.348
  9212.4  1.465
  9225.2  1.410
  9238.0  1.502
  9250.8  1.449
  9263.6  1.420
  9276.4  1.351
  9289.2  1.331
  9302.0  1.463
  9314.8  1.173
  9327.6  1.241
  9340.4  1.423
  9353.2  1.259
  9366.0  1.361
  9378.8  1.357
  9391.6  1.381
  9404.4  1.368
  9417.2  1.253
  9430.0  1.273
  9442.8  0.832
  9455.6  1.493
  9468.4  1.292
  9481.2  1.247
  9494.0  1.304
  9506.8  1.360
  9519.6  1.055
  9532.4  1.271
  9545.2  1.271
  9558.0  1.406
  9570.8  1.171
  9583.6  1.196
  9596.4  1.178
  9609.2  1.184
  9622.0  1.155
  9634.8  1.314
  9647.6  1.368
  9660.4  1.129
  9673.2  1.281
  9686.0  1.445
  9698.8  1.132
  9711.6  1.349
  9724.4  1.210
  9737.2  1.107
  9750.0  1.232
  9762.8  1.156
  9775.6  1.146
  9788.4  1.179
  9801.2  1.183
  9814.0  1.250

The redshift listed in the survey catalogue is 0.193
